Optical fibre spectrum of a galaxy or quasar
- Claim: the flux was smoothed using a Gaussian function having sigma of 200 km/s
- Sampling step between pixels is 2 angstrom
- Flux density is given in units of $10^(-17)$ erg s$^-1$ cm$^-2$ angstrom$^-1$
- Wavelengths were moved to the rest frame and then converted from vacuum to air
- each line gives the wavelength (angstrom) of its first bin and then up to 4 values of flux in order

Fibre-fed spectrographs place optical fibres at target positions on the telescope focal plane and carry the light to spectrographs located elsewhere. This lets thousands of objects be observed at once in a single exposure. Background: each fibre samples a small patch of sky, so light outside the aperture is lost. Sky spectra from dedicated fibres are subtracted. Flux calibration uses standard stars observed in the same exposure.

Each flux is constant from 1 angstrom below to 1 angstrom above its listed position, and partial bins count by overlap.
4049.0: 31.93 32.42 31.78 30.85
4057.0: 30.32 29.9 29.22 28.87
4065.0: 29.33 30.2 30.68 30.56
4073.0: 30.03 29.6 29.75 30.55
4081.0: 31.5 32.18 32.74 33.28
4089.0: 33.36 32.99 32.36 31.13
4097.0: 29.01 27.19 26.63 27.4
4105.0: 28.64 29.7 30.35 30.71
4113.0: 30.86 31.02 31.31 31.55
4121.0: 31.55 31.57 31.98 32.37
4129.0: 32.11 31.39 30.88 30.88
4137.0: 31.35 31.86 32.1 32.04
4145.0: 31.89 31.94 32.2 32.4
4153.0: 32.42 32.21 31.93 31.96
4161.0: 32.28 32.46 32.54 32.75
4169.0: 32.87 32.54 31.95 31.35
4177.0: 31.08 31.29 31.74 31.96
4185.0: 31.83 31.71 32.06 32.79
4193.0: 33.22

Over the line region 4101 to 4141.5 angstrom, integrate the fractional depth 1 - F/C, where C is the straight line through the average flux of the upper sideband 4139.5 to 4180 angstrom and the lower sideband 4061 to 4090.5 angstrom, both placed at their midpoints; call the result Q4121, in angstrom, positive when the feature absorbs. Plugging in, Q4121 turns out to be 0.9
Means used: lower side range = 30.9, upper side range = 32.1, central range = 30.9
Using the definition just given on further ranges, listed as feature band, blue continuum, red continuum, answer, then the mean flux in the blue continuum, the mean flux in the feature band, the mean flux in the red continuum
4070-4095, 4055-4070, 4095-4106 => -2.3 angstrom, 29.9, 31.6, 28.1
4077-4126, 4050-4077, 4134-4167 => 0.4 angstrom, 30.3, 30.8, 32.1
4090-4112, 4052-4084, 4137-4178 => 1.0 angstrom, 30.3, 29.6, 32.1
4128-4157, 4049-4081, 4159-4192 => -0.3 angstrom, 30.4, 31.8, 32.1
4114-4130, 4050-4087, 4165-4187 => -0.2 angstrom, 30.7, 31.7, 32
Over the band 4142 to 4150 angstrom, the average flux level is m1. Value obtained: 32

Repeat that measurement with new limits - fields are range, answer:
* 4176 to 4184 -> 31.5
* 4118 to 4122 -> 31.6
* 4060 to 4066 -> 29.1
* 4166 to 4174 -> 32.5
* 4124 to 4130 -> 32.2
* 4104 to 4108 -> 29.2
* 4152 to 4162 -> 32.2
